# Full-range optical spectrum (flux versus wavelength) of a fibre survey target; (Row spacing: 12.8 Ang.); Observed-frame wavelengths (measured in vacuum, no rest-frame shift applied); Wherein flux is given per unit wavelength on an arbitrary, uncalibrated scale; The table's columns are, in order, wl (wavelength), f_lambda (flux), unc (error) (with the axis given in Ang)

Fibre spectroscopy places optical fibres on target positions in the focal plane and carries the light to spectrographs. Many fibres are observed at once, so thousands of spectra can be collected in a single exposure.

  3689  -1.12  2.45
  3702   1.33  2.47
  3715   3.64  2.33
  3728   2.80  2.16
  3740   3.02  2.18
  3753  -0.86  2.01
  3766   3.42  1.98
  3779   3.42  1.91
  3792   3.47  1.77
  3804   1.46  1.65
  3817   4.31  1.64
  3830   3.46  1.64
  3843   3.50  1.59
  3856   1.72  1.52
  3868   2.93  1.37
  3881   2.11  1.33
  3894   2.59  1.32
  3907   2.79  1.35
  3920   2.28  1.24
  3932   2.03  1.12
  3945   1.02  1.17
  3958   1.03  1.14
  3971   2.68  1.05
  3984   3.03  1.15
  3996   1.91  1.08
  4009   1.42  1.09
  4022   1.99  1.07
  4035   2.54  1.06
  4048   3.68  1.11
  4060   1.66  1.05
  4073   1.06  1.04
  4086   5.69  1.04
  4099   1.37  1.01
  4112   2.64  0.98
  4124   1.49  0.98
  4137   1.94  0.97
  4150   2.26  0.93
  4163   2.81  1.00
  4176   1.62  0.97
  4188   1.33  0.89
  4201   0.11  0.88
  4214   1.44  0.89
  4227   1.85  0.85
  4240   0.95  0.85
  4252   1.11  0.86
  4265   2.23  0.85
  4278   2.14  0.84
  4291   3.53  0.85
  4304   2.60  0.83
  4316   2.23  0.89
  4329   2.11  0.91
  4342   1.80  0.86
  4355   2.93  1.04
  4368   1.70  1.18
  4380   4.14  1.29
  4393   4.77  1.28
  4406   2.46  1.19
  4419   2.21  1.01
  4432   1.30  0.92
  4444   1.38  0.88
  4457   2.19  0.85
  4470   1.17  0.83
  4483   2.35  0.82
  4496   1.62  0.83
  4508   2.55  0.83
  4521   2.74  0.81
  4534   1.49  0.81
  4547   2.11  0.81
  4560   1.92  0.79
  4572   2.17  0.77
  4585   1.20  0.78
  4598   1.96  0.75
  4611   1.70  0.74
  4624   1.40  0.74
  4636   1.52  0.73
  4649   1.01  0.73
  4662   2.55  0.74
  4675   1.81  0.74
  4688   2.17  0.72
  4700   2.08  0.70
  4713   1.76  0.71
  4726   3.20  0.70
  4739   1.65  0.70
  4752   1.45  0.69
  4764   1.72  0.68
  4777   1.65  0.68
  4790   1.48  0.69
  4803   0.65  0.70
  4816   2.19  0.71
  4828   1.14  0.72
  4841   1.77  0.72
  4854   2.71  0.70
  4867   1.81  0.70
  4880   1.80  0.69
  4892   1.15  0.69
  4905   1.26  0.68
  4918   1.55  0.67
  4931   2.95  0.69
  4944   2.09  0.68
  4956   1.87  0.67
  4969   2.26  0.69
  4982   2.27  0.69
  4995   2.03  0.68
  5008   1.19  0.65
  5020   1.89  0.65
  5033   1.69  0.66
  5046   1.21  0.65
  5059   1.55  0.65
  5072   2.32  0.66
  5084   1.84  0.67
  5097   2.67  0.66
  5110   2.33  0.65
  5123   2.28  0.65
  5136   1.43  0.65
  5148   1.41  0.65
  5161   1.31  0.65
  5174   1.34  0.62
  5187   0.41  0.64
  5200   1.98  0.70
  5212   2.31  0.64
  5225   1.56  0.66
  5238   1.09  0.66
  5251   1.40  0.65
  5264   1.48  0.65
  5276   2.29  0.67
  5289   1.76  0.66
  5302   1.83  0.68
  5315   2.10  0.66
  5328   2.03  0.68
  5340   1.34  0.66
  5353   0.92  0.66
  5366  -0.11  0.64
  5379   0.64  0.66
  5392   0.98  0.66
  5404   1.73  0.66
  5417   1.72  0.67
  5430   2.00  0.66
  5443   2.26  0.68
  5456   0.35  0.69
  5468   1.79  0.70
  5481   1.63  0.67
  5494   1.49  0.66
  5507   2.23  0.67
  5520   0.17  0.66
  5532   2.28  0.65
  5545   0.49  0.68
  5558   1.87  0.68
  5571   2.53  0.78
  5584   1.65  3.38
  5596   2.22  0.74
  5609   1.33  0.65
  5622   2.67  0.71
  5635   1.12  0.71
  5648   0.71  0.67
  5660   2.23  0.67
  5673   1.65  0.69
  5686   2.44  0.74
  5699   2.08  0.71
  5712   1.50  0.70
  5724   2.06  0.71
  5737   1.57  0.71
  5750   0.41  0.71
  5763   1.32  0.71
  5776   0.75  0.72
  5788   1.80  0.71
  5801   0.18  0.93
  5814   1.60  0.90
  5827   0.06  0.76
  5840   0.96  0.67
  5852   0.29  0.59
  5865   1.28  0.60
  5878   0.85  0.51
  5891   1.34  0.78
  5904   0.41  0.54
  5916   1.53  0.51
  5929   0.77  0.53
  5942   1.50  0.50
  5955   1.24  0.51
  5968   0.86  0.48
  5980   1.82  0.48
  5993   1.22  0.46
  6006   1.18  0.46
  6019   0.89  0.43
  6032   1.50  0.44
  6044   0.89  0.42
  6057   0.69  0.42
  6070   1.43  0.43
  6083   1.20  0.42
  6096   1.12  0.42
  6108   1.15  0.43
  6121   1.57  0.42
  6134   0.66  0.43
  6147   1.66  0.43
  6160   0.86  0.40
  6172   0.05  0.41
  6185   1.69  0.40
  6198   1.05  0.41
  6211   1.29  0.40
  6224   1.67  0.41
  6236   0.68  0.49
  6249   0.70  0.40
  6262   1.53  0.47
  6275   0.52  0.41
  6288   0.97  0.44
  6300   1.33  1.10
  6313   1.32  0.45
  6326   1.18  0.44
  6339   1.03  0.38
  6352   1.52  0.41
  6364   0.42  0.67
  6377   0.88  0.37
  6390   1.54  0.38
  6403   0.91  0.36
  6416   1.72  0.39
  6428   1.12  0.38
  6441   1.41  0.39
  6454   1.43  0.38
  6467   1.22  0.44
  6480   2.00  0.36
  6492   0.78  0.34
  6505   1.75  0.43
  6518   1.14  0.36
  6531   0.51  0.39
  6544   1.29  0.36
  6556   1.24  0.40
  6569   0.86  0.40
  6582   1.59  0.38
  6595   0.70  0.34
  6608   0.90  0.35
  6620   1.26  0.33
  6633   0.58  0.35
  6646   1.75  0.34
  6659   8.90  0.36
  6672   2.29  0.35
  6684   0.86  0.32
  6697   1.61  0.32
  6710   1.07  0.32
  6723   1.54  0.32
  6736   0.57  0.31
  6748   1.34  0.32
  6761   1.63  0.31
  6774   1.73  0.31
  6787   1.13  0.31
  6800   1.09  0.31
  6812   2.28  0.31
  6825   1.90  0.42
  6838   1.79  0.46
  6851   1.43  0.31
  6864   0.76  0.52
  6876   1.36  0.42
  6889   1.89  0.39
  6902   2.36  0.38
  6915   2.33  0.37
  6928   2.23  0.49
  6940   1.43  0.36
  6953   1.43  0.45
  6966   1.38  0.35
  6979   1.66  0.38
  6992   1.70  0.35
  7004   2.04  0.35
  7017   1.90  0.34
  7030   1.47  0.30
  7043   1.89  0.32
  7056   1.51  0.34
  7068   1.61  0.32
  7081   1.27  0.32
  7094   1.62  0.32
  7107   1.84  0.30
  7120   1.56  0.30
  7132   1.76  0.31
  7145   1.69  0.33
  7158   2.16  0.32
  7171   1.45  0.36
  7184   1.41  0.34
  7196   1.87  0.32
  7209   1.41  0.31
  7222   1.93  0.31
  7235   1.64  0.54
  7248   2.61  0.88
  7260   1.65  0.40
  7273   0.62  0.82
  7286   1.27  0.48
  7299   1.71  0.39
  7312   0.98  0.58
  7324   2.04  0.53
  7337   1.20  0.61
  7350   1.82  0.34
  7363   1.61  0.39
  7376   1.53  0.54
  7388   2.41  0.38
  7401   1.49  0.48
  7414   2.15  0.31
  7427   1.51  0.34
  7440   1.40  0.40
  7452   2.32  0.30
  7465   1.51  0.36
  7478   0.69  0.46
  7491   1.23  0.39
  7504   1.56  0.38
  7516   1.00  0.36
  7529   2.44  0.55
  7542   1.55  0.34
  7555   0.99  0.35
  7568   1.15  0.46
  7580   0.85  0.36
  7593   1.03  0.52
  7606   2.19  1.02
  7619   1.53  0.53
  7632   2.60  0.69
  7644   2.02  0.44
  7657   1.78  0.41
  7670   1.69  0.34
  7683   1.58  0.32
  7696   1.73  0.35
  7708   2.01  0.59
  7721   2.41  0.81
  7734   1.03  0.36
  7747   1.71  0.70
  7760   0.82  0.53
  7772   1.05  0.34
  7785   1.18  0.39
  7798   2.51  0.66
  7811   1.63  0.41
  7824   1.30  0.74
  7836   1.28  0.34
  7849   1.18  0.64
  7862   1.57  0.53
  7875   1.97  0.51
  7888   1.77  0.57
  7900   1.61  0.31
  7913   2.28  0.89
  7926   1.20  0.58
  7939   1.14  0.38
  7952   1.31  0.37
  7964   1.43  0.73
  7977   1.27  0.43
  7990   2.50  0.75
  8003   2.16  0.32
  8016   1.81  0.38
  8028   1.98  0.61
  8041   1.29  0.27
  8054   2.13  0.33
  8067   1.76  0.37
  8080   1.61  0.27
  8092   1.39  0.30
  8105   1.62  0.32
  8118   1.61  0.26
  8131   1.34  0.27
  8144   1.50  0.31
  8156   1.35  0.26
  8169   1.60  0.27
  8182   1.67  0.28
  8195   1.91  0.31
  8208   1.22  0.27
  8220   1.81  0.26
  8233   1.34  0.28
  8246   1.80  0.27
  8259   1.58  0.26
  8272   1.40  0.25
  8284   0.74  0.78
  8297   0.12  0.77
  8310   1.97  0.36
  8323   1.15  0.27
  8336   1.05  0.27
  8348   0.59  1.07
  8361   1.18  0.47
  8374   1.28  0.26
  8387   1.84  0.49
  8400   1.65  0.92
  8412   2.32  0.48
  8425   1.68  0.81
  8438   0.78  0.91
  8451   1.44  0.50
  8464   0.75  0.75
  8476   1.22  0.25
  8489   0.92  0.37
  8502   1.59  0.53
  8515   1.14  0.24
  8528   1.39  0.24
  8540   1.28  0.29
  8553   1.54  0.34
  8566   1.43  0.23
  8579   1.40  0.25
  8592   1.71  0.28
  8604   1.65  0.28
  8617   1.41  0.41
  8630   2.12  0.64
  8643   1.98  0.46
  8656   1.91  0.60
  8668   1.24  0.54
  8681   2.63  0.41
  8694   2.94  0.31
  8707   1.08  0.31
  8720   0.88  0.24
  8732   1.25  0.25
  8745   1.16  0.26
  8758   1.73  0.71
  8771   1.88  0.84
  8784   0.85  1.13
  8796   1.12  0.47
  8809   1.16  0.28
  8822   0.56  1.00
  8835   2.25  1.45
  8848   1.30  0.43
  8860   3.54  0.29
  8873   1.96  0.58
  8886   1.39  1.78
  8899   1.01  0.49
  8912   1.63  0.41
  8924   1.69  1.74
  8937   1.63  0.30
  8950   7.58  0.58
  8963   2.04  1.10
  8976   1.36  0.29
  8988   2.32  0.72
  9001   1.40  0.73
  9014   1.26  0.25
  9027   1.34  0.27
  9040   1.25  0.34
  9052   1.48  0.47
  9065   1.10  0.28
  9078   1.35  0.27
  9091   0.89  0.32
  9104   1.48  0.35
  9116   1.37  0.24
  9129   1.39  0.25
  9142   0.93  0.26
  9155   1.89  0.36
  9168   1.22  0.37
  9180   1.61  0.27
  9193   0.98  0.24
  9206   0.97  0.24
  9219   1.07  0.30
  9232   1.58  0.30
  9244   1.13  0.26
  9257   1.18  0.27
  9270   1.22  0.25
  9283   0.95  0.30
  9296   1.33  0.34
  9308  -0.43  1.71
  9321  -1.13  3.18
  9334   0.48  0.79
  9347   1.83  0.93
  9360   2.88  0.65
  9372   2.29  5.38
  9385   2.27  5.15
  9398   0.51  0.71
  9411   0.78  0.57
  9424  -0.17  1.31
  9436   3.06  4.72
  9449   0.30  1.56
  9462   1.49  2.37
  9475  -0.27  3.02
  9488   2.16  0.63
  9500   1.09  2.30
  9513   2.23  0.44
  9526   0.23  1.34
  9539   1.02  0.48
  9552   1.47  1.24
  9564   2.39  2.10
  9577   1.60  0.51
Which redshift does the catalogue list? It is 0.787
